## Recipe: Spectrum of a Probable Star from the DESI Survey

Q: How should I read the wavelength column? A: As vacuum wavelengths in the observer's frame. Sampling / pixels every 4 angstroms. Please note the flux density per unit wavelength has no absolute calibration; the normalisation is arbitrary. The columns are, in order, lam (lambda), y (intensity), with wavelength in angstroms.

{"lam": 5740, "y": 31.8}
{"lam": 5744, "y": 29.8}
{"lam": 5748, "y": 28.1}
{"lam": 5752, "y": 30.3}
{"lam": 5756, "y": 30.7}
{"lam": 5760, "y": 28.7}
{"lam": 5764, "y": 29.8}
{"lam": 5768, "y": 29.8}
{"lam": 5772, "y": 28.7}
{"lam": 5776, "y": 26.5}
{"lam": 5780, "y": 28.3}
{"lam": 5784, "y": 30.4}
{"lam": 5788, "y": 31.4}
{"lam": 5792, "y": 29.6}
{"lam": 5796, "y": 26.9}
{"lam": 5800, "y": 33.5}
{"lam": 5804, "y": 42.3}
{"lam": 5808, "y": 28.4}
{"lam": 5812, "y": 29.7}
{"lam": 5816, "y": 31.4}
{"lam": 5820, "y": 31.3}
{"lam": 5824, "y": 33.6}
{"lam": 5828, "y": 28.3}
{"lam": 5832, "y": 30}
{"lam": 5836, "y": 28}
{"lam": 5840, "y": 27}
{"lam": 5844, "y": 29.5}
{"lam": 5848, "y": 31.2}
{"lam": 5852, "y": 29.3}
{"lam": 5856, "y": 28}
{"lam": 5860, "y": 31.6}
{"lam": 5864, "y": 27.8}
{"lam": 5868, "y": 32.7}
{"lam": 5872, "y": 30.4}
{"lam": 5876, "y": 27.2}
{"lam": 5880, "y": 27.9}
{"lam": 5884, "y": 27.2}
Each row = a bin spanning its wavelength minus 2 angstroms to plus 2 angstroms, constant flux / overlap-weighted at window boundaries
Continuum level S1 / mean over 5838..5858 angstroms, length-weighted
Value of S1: 29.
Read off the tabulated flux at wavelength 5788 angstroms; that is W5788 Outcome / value 31.4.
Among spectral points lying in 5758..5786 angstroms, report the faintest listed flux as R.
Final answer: 26.5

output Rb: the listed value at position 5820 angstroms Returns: 31.3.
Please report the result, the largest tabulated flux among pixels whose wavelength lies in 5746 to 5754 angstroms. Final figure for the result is 30.3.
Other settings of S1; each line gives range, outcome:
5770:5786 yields 28.5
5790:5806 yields 33.1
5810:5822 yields 30.8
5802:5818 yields 32.9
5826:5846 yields 28.6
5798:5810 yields 34.7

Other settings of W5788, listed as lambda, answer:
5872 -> 30.4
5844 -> 29.5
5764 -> 29.8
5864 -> 27.8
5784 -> 30.4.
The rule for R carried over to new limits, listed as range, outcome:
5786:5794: 29.6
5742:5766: 28.1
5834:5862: 27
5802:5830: 28.3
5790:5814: 26.9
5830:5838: 28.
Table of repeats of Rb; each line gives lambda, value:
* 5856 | 28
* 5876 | 27.2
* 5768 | 29.8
